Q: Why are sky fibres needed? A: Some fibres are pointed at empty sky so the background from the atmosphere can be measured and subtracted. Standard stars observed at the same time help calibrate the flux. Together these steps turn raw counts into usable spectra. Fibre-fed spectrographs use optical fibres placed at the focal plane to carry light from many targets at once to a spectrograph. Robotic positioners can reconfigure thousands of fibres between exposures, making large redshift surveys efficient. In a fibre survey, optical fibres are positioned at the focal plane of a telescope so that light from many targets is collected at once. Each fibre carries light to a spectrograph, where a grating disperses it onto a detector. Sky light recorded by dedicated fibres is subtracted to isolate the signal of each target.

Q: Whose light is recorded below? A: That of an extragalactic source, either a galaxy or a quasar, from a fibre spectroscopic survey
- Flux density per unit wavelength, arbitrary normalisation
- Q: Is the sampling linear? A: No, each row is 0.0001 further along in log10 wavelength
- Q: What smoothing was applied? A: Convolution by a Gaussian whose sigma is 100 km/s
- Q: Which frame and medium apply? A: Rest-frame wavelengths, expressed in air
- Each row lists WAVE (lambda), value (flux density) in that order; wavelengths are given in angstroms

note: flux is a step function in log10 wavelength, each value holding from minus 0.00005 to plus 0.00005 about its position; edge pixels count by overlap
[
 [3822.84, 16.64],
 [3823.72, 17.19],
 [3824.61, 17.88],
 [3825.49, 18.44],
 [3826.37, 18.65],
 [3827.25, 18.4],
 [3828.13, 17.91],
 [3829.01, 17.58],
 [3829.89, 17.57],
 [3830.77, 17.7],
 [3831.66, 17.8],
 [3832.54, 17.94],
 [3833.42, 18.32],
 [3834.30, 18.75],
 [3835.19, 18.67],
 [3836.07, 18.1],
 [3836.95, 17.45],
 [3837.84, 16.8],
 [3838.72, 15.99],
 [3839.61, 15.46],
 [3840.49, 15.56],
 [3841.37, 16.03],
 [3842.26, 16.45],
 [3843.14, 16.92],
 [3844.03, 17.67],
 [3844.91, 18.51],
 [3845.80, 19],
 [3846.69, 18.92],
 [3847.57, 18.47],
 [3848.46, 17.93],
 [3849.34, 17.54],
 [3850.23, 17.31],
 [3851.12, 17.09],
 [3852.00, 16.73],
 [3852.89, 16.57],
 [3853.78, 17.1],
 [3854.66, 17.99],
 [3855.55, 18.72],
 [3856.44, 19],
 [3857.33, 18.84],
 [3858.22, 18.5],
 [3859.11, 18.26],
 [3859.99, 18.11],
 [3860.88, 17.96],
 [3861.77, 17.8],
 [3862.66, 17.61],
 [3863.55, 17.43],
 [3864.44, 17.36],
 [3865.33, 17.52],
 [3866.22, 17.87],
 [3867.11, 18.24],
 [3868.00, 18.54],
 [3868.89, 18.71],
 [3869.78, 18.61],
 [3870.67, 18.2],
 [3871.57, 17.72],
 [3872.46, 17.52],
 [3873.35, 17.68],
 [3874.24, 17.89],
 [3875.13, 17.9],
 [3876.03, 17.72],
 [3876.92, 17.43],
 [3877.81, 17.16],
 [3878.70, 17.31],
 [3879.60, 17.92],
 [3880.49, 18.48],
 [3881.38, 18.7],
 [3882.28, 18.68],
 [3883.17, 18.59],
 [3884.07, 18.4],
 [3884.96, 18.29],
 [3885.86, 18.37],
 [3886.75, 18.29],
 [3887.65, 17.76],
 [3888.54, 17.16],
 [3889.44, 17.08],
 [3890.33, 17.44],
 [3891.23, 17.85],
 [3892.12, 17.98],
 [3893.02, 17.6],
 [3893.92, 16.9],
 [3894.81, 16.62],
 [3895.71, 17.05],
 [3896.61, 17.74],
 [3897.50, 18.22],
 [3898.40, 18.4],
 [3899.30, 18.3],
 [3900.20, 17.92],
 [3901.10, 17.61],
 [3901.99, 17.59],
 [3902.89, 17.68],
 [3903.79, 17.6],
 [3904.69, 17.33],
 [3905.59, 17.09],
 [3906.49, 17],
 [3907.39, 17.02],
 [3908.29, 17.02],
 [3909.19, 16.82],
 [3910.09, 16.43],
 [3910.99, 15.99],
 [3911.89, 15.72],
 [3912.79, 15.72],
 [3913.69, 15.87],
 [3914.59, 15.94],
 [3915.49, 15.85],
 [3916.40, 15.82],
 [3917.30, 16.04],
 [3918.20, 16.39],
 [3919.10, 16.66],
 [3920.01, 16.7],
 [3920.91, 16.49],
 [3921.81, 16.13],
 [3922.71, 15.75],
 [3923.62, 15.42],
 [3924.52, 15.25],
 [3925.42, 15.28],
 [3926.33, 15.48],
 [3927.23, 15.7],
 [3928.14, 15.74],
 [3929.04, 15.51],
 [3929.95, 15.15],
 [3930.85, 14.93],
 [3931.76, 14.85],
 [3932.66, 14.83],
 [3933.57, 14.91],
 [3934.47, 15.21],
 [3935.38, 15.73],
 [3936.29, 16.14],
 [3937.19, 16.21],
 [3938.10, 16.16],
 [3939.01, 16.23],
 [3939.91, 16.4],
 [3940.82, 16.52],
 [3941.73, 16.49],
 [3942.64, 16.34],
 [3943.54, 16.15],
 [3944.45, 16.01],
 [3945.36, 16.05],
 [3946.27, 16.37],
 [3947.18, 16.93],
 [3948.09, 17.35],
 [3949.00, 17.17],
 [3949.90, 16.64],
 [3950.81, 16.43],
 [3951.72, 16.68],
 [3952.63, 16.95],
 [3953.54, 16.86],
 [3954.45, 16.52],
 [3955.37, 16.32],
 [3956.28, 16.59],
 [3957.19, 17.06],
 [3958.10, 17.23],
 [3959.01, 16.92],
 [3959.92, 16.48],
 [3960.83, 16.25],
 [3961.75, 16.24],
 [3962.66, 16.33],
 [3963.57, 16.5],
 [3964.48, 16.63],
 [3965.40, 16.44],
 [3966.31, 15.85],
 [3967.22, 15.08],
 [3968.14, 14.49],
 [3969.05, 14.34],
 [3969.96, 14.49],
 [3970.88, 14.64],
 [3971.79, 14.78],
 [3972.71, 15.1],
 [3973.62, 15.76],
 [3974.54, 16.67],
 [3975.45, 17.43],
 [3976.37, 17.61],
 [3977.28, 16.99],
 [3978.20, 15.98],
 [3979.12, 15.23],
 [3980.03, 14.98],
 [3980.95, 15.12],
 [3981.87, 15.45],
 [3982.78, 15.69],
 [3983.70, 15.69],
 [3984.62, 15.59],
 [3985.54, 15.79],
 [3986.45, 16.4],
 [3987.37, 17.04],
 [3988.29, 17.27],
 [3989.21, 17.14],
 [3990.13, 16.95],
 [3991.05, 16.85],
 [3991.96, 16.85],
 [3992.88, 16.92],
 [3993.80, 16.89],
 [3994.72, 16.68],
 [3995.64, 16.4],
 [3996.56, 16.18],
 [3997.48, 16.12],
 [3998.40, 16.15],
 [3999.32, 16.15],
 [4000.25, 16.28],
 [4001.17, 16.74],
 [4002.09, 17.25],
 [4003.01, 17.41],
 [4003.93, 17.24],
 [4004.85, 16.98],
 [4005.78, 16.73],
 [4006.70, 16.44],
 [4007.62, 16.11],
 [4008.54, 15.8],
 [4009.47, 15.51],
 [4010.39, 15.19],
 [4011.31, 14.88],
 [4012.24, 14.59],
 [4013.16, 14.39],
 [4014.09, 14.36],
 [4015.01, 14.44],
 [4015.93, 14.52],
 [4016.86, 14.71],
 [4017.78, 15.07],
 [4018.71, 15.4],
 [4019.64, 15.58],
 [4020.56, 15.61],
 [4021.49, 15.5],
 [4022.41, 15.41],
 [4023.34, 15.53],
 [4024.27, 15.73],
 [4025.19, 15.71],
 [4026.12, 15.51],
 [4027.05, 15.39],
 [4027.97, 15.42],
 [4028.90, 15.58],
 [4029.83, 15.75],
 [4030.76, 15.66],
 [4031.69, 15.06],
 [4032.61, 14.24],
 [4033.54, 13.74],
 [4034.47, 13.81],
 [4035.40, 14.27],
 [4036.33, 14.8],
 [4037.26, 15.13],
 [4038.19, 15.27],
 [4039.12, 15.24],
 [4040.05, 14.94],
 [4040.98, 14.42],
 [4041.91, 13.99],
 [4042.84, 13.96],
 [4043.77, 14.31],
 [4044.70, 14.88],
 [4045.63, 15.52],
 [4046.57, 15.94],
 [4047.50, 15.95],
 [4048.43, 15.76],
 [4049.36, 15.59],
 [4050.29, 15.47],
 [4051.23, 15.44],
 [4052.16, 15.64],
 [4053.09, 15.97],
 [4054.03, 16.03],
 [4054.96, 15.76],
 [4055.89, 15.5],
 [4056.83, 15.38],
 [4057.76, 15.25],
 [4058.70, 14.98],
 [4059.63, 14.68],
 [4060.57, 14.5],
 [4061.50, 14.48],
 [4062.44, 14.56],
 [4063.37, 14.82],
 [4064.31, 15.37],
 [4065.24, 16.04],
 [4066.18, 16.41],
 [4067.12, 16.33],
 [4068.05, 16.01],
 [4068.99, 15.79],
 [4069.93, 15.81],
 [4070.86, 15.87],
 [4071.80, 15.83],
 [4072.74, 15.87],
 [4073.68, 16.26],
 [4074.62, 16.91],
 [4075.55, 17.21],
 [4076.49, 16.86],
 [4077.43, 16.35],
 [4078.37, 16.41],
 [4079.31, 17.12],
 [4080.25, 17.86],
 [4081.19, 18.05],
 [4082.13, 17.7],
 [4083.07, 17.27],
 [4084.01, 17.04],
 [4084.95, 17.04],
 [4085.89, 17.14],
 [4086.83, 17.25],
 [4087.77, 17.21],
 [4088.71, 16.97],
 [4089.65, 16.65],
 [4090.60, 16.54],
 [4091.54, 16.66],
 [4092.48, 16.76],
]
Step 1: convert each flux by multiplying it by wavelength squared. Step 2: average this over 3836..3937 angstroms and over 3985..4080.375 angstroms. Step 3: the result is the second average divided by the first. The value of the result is 1.0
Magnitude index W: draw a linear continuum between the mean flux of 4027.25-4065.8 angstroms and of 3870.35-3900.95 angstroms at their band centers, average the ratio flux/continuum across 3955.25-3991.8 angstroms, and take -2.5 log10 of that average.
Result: 0.02 mag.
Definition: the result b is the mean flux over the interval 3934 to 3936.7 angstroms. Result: 15.7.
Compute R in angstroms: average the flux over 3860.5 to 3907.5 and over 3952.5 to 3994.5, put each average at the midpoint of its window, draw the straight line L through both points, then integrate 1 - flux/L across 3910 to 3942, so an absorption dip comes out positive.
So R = 2.3 angstroms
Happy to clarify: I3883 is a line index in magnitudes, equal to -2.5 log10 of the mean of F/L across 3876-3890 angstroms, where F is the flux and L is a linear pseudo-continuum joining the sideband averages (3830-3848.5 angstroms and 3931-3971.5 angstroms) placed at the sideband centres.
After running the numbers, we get -0.06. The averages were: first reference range 17.5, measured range 18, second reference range 16.1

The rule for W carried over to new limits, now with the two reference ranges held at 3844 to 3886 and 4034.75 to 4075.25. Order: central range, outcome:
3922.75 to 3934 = 0.12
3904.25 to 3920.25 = 0.06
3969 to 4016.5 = 0.01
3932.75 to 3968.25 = 0.03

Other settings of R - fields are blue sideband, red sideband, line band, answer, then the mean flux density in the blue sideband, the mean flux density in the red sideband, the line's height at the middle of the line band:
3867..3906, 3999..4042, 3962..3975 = 0.7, 17.8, 15.4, 16.3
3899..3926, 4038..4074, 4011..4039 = 1.1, 16.5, 15.4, 15.6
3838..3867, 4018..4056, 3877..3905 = -1.2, 17.6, 15.2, 17.1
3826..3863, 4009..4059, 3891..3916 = -0.3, 17.7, 15.1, 16.9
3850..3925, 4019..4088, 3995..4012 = -0.1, 17.4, 15.7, 16.2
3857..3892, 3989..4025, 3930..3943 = 1.0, 18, 16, 17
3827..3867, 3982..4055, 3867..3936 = 0.2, 17.7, 15.6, 17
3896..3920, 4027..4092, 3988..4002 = -0.3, 16.9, 15.8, 16.2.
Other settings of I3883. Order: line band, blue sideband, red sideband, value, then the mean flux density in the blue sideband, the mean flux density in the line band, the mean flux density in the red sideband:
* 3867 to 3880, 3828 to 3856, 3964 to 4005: -0.04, 17.5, 17.9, 16.2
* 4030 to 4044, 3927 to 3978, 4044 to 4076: 0.08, 16.1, 14.6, 15.6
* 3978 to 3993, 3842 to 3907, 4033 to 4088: 0.03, 17.8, 16.2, 15.7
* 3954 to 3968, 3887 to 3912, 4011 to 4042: -0.01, 17.3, 16.4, 15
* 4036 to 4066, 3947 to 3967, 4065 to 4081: 0.09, 16.6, 15.2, 16.4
